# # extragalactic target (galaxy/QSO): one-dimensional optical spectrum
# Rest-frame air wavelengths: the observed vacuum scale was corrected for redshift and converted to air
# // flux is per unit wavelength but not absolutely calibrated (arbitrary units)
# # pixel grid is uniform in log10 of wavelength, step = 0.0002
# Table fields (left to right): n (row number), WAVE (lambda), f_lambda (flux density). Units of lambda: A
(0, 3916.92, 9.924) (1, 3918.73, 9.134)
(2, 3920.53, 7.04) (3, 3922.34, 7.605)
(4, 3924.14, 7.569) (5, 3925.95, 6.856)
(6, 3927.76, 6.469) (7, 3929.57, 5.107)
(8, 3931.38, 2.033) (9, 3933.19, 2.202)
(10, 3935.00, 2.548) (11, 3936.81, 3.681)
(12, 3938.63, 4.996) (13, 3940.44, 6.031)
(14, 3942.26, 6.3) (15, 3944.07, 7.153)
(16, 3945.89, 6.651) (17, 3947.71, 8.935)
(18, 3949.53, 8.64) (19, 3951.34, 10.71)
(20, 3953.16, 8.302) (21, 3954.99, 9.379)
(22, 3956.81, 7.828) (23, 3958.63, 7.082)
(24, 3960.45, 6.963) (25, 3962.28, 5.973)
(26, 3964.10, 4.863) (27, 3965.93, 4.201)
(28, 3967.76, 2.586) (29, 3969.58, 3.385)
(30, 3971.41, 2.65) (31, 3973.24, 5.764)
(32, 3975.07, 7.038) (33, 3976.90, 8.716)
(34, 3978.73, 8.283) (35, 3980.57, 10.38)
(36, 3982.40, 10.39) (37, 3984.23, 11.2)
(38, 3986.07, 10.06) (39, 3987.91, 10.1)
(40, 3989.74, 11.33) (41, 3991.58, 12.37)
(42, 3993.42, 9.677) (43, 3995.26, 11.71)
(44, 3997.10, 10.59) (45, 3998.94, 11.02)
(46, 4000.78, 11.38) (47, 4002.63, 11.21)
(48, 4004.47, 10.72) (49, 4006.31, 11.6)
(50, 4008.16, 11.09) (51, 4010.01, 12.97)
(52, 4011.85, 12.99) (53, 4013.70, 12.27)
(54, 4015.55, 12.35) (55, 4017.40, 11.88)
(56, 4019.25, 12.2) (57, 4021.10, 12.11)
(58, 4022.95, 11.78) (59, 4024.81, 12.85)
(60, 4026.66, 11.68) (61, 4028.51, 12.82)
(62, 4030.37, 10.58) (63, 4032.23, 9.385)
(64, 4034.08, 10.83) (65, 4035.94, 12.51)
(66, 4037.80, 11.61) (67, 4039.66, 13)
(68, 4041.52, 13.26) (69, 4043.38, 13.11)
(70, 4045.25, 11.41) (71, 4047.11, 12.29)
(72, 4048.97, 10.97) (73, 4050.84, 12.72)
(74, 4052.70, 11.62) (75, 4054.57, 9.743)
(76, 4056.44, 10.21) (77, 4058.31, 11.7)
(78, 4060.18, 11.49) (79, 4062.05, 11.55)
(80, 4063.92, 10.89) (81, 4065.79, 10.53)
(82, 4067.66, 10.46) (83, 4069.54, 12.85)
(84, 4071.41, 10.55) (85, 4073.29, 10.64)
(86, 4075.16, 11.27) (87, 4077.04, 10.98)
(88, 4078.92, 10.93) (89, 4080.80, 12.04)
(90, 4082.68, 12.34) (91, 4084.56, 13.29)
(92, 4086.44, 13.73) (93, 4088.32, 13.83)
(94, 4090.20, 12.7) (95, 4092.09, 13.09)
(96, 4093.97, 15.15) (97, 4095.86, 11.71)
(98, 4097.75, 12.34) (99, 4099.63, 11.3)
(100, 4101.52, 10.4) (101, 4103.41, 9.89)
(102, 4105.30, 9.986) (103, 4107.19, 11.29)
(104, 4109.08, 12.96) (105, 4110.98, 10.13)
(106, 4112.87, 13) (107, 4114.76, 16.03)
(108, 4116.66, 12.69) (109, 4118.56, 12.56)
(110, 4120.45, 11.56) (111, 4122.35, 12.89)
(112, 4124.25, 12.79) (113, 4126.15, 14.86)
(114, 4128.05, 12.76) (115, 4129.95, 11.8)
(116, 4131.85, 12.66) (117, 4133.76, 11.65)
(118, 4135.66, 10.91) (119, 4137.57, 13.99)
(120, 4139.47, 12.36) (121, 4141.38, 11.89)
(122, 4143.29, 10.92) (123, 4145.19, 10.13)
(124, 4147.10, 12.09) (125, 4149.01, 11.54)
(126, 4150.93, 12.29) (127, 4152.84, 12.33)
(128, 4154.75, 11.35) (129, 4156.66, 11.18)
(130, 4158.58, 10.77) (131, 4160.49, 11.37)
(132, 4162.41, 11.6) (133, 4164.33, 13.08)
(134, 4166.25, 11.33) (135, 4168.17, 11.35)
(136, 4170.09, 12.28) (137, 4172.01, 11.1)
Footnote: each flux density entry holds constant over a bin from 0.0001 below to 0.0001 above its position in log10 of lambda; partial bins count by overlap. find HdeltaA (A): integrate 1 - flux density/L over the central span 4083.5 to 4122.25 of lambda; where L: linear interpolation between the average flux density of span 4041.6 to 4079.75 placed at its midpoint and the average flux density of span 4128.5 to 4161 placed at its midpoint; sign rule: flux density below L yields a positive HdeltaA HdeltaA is -2.9 A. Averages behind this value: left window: 11.3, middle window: 12.4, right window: 11.7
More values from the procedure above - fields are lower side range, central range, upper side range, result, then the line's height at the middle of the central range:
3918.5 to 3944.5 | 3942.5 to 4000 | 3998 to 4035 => 1.47 A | 8.41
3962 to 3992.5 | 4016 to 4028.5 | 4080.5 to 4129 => -3.71 A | 9.37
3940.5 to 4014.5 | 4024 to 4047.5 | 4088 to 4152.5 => -3.95 A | 10.2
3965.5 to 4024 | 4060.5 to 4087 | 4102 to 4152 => -0.70 A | 11.2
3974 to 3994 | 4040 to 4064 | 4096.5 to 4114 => -2.17 A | 10.7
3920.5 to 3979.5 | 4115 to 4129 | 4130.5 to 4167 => -2.58 A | 11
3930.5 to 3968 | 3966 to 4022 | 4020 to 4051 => -3.86 A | 9.13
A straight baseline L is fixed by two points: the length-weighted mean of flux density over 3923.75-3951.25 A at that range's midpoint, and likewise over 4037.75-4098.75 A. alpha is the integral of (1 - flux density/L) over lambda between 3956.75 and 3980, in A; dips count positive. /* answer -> 4.68 A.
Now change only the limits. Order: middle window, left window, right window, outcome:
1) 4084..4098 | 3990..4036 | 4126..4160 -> -1.8 A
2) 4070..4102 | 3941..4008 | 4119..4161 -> -3.8 A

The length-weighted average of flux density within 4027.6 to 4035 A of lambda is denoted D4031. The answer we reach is 10.9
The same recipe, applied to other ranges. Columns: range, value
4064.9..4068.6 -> 10.5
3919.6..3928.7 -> 7.11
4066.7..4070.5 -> 11.6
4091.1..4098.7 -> 13.1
